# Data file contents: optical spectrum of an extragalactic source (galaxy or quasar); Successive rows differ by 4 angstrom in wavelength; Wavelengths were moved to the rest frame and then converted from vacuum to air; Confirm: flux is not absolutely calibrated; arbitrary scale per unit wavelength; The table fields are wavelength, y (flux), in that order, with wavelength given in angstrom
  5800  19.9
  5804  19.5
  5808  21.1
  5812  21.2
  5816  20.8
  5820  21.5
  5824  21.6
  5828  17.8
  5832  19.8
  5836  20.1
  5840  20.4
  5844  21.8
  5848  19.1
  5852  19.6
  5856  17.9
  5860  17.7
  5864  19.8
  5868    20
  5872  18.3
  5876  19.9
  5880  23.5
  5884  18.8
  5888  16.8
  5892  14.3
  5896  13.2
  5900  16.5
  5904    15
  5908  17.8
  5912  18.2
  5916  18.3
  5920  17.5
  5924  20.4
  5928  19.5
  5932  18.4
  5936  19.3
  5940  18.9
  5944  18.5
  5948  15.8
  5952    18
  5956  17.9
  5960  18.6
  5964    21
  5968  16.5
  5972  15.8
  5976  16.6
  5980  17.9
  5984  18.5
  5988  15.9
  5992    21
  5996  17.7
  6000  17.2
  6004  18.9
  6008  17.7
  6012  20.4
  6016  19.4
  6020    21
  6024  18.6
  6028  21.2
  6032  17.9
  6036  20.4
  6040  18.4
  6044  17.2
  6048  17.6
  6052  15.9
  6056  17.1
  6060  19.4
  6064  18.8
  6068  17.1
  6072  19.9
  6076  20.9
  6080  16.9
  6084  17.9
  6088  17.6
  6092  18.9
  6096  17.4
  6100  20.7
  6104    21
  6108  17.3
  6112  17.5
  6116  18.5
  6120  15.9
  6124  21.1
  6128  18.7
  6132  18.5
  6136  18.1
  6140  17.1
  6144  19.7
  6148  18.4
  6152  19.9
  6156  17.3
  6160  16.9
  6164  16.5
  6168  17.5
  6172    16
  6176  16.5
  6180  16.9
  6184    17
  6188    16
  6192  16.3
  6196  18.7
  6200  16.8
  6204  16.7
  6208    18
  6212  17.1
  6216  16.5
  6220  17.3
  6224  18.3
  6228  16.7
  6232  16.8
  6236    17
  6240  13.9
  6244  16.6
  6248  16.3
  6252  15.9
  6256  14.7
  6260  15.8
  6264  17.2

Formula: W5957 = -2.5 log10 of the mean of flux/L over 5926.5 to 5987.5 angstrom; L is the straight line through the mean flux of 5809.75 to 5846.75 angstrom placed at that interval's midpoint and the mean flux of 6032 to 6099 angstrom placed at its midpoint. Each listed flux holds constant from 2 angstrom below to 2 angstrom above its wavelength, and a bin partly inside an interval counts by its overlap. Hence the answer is 0.07 mag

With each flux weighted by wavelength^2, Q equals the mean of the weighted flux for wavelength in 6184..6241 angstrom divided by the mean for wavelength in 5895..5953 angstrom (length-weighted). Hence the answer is 1.05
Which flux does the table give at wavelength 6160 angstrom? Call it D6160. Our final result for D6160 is 16.9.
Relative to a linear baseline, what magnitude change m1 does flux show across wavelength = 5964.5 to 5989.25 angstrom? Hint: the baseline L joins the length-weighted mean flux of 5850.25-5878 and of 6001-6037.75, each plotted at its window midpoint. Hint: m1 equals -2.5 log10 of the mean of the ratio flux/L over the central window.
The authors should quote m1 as 0.130 mag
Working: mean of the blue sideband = 19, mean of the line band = 17.1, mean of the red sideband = 19.4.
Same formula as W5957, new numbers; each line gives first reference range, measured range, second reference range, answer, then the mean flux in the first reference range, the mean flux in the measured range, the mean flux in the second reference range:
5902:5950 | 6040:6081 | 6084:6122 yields 0.008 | 18.1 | 18.1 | 18.3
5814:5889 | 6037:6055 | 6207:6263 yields 0.041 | 19.8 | 17.4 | 16.5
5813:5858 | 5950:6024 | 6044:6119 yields 0.036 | 20.1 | 18.3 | 18.3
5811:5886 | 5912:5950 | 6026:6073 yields 0.047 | 20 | 18.5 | 18.4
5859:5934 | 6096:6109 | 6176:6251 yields -0.132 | 18.1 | 19.5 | 16.8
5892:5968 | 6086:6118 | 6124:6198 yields -0.055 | 17.8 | 18.6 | 17.7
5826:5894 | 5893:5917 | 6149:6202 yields 0.156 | 19.2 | 16.3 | 17.1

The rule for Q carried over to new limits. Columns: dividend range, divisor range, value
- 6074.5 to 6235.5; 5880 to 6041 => 1.04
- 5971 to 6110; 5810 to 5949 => 1.04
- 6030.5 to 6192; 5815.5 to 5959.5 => 1.04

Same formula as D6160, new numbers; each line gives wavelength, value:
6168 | 17.5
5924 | 20.4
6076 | 20.9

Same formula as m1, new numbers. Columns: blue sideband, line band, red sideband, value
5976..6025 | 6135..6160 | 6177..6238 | -0.05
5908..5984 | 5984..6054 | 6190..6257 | -0.05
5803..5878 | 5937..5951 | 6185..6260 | 0.07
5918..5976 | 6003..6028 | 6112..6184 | -0.08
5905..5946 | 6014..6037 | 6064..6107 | -0.06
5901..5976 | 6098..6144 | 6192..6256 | -0.09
